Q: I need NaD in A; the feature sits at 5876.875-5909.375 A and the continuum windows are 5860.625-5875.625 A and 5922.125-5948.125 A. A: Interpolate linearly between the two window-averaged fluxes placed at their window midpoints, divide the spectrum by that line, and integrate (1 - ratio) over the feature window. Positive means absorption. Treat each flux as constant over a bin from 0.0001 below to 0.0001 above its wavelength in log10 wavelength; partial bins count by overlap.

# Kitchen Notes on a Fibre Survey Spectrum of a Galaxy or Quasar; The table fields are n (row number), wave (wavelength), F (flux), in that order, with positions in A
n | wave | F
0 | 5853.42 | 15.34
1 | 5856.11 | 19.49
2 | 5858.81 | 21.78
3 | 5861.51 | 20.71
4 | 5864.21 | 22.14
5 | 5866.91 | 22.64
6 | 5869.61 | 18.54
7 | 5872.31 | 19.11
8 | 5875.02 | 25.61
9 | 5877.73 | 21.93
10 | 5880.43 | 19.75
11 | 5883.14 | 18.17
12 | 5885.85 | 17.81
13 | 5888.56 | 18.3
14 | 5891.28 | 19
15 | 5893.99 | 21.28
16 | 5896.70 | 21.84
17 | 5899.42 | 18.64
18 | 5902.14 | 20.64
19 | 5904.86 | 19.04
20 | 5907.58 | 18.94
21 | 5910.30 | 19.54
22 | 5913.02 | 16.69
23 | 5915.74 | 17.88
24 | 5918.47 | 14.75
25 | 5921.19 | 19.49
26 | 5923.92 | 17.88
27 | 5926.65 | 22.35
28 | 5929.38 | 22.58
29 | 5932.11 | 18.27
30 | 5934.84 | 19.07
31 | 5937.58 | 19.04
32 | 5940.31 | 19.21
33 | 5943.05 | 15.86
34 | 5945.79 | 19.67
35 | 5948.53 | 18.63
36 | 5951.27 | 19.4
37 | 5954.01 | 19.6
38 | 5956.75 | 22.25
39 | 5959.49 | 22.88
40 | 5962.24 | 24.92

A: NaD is 1.5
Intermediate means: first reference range 21.3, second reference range 19.3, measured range 19.6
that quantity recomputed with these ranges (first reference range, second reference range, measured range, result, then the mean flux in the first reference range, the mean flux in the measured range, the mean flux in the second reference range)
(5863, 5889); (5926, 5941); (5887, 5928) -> 2.3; 20.5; 19.1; 20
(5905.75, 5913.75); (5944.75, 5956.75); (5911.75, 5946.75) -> 0.8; 18.6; 18.7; 19.7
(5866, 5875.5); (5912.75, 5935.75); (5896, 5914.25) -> 0.4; 21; 19.3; 18.9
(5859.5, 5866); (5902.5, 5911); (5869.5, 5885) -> 0.2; 21.5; 20.6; 19.3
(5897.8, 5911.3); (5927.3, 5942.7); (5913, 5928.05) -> 0.9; 19.4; 18.3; 19.5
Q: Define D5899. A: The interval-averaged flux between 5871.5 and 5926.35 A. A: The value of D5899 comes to 19.4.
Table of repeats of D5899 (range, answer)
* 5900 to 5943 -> 18.9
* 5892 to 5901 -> 20.5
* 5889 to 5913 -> 19.6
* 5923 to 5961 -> 19.8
